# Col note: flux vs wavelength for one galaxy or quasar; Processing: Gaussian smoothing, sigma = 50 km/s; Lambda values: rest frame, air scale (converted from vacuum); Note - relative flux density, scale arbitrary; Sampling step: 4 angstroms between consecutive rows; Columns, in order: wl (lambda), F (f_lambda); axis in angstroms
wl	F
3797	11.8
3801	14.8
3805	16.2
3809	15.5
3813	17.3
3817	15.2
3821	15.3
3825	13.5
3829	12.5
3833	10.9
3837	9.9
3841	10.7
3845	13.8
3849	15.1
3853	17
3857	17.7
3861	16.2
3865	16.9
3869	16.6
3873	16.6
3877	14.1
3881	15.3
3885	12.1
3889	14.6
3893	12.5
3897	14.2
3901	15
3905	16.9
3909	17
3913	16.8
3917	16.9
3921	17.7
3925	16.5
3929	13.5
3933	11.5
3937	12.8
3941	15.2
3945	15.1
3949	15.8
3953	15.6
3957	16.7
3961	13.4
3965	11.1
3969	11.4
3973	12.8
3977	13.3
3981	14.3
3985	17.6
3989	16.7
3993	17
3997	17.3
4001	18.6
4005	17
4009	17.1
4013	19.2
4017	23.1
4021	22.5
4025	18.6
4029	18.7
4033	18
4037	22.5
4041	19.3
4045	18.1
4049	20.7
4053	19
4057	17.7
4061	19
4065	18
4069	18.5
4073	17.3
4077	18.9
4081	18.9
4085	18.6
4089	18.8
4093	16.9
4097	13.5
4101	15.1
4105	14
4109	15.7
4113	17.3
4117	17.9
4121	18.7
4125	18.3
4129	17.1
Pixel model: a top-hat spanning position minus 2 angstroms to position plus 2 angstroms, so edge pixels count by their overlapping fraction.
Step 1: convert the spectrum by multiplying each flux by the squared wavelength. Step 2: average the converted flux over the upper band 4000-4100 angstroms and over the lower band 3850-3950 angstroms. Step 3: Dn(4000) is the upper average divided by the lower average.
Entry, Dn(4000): 1.3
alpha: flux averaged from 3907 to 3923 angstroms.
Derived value 17.1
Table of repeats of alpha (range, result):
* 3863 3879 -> 16.1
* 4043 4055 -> 19.3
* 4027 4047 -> 19.3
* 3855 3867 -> 16.9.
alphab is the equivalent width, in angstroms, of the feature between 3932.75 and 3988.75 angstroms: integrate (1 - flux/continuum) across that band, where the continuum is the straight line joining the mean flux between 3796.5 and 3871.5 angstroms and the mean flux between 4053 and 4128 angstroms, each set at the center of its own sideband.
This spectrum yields 6.4 angstroms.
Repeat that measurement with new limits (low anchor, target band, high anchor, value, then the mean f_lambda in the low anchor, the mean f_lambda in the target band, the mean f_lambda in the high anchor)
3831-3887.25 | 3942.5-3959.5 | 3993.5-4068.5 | 1.2 angstroms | 14.5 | 15.7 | 19.1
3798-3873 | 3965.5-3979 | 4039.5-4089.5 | 3.7 angstroms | 14.7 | 12.3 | 18.7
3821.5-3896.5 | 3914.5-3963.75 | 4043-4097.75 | 2.3 angstroms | 14.2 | 15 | 18.2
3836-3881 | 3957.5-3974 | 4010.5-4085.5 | 4.6 angstroms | 15.1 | 12.5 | 19.3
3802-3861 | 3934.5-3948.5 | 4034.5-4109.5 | 1.4 angstroms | 14.4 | 14.4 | 18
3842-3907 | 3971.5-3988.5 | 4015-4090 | 2.8 angstroms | 15.2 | 14.7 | 19.3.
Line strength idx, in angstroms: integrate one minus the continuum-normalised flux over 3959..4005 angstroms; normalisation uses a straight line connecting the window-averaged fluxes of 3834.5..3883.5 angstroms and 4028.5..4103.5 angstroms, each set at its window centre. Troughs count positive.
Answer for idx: 5.4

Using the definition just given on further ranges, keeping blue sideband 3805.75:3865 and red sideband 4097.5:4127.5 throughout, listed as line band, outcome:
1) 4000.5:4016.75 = -2.8 angstroms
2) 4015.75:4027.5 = -3.9 angstroms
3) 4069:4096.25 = -2.8 angstroms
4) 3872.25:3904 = 1.2 angstroms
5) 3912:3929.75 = -1.6 angstroms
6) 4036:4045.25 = -2.3 angstroms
